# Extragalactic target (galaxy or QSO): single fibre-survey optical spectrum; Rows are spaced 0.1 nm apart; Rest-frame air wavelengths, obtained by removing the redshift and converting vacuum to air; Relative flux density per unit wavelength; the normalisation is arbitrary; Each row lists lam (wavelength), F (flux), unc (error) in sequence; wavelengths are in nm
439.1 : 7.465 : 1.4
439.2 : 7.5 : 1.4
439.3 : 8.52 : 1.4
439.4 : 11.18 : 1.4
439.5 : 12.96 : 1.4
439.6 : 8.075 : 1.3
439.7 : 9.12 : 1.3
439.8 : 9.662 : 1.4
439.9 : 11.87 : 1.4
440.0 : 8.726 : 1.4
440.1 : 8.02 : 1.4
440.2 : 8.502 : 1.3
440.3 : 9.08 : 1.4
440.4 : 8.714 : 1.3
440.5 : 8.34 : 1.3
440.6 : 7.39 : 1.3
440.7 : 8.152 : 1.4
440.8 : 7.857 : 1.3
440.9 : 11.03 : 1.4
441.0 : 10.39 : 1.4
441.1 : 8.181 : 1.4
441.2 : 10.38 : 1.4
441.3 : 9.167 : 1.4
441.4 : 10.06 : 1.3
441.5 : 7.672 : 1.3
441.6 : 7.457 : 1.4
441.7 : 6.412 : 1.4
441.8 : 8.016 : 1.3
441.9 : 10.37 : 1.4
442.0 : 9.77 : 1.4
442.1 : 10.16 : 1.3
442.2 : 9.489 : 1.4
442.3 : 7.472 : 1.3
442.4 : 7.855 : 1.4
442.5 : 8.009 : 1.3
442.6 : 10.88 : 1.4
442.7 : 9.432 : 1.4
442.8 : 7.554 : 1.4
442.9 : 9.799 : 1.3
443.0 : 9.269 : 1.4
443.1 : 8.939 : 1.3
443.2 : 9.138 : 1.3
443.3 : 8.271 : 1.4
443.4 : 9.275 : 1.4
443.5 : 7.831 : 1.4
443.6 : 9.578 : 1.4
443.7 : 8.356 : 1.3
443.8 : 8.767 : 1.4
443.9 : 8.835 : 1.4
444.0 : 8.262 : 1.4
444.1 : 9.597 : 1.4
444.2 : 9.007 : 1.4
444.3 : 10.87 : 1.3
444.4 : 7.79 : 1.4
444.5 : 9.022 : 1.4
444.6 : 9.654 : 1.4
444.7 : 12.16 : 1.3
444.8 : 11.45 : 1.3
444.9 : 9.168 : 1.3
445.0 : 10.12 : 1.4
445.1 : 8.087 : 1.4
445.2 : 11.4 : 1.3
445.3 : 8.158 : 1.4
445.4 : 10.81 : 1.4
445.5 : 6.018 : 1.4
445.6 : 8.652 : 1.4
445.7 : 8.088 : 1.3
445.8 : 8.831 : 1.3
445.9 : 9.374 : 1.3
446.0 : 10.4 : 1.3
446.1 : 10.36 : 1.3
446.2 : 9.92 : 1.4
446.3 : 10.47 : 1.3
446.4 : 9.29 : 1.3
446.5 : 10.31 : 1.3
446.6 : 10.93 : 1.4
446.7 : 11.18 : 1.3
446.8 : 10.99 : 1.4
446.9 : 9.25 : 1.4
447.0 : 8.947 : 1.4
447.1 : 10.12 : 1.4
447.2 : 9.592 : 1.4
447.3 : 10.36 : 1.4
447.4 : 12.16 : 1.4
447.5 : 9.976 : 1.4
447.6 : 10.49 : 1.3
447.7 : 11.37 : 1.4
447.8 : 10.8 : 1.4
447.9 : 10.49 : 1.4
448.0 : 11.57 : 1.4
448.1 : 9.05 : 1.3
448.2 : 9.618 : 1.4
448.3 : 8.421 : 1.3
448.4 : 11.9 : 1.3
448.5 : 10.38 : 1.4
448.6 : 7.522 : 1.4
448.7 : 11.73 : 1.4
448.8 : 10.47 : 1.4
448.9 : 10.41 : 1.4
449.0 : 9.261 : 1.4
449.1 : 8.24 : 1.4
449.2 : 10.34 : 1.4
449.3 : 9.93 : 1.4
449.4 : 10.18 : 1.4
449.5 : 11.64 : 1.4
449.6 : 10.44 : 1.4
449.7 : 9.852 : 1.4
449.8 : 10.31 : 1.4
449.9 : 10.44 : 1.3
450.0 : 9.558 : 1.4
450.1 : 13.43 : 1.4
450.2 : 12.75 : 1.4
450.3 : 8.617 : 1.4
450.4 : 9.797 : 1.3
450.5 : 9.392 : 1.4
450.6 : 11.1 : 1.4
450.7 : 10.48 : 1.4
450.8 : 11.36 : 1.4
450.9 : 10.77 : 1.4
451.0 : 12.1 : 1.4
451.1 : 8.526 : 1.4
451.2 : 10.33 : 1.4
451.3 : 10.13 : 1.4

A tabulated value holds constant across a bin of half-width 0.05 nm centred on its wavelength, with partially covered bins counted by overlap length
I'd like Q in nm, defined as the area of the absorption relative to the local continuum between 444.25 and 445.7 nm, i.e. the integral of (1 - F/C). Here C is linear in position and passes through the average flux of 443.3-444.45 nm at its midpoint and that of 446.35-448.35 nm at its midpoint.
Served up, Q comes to -0.03 nm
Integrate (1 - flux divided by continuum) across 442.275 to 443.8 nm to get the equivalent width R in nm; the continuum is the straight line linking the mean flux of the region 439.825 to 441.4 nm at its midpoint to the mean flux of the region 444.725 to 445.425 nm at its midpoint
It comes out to 0.12 nm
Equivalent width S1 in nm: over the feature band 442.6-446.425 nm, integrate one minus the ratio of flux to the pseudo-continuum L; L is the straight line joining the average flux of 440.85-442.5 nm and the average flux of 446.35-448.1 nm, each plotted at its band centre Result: 0.17 nm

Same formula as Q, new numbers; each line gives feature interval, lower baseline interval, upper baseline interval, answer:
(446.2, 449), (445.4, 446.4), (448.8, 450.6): -0.165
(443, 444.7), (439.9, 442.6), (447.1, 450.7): 0.051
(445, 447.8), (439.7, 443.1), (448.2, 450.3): -0.012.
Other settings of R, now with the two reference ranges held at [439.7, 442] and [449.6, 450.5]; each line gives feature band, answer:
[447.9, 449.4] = 0.048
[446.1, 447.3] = -0.022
